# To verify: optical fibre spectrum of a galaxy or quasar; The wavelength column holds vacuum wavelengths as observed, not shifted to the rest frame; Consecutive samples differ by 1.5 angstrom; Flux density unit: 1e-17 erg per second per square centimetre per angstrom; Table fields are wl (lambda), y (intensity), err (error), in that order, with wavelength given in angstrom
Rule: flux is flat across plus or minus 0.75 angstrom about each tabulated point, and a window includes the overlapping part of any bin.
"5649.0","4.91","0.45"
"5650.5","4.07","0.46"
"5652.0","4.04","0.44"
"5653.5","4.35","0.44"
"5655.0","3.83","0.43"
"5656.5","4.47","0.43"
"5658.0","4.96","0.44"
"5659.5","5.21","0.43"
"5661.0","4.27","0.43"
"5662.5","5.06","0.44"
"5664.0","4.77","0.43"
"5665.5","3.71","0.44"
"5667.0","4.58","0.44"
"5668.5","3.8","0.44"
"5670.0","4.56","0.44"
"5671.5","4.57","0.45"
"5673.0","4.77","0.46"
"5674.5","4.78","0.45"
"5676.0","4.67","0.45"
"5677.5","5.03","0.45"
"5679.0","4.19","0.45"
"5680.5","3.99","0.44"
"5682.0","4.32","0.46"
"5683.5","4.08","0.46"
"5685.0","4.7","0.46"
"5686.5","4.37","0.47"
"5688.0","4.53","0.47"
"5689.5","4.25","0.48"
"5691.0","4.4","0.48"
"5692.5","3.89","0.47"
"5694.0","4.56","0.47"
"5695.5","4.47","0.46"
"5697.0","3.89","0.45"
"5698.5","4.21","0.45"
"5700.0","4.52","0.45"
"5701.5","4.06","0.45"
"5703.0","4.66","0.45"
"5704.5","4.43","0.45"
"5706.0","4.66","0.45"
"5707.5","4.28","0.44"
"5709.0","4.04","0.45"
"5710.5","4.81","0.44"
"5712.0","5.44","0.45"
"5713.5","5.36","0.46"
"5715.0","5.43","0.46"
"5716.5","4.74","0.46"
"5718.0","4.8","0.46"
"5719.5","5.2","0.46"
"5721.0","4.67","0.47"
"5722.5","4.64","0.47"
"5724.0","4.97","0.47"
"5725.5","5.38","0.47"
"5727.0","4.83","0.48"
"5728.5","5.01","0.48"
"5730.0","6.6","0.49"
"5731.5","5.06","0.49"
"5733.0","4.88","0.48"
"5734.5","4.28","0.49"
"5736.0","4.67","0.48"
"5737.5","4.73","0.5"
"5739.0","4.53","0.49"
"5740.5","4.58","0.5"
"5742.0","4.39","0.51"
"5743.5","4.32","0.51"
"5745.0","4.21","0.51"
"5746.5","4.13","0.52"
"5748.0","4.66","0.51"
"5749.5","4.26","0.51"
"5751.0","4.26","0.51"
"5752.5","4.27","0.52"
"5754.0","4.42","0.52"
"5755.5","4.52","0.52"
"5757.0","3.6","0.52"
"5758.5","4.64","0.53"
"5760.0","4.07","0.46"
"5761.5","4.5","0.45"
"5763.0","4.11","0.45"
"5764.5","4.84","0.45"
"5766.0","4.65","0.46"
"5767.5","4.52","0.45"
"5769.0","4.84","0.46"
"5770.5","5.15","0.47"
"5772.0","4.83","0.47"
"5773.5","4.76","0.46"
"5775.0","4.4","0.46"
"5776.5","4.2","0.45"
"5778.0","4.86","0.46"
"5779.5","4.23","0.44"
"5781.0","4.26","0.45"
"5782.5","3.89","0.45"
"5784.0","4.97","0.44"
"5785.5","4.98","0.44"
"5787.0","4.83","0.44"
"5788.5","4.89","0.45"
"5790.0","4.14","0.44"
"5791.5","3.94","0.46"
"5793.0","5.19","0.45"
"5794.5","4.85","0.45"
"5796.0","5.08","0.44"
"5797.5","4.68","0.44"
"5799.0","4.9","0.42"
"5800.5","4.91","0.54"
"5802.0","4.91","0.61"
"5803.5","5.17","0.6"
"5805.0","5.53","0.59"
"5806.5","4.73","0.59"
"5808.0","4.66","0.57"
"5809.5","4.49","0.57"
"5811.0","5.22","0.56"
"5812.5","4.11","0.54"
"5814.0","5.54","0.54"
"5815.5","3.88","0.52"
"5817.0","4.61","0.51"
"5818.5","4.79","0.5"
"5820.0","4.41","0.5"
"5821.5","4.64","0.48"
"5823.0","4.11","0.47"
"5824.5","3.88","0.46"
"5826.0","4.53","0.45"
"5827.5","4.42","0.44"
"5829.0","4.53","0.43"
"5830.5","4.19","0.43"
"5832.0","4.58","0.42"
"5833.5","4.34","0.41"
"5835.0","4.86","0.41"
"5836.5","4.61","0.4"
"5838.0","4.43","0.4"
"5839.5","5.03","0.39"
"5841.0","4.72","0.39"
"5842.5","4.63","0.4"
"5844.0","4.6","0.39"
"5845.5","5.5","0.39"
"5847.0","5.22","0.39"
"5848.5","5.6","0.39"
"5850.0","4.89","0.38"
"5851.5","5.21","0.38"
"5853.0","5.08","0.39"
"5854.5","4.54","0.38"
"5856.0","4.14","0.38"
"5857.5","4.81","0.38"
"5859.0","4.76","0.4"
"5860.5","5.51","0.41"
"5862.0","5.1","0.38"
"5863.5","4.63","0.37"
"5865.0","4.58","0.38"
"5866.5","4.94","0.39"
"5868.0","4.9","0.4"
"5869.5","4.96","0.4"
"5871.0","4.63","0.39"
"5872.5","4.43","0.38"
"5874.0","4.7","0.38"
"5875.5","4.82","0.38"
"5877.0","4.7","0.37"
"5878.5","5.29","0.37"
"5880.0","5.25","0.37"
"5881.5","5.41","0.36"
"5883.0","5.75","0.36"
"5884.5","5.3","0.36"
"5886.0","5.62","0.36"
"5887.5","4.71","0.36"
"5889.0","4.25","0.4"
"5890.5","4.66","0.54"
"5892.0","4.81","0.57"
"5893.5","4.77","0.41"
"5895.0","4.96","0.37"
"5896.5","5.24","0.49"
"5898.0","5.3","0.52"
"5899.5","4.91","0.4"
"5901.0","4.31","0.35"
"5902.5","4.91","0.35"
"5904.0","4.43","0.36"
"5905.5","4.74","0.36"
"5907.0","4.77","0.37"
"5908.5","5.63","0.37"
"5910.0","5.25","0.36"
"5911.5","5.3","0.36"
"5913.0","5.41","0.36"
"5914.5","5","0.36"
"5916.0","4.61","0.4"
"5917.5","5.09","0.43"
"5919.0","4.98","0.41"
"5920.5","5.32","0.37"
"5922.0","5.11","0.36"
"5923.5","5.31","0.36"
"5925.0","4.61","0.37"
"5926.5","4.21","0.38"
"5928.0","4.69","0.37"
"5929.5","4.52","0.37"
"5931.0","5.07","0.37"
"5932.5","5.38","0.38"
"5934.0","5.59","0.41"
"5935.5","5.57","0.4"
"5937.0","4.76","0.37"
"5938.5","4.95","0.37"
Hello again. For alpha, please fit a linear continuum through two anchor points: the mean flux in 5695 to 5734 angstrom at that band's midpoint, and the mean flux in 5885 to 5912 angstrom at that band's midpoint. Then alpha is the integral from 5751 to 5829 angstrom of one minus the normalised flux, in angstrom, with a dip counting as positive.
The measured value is 4.2 angstrom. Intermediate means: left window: 4.81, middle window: 4.6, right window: 4.92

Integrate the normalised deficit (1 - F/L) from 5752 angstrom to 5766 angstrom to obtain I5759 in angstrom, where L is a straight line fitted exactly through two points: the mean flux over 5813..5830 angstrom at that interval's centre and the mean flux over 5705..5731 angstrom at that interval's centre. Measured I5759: 1.27 angstrom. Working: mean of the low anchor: 4.99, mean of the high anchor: 4.48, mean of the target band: 4.35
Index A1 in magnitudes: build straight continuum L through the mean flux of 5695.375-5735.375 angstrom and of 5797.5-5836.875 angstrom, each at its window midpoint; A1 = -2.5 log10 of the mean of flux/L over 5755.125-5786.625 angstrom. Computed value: 0.045 mag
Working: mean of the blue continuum 4.79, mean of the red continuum 4.64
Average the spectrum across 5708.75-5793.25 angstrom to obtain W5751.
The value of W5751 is 4.66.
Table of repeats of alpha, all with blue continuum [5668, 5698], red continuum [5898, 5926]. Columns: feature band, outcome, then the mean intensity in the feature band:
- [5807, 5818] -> 0.2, 4.65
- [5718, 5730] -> -1.5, 5.05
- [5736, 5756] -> 0.6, 4.41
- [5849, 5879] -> 0.2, 4.83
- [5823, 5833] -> 0.9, 4.34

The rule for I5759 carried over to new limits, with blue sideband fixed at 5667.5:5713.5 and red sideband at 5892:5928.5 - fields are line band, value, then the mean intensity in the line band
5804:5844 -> 1.3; 4.6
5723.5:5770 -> -0.3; 4.61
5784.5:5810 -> -0.7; 4.82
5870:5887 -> -0.7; 5.07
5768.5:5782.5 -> 0.2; 4.57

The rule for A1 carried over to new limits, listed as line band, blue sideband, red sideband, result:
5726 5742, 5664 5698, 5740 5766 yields -0.13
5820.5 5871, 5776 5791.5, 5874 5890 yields 0.03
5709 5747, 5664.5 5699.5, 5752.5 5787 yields -0.10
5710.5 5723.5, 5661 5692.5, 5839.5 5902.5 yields -0.11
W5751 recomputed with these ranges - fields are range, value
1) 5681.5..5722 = 4.55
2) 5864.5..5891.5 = 4.94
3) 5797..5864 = 4.75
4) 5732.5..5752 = 4.45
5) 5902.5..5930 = 4.95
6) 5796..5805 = 4.98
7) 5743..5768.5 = 4.36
